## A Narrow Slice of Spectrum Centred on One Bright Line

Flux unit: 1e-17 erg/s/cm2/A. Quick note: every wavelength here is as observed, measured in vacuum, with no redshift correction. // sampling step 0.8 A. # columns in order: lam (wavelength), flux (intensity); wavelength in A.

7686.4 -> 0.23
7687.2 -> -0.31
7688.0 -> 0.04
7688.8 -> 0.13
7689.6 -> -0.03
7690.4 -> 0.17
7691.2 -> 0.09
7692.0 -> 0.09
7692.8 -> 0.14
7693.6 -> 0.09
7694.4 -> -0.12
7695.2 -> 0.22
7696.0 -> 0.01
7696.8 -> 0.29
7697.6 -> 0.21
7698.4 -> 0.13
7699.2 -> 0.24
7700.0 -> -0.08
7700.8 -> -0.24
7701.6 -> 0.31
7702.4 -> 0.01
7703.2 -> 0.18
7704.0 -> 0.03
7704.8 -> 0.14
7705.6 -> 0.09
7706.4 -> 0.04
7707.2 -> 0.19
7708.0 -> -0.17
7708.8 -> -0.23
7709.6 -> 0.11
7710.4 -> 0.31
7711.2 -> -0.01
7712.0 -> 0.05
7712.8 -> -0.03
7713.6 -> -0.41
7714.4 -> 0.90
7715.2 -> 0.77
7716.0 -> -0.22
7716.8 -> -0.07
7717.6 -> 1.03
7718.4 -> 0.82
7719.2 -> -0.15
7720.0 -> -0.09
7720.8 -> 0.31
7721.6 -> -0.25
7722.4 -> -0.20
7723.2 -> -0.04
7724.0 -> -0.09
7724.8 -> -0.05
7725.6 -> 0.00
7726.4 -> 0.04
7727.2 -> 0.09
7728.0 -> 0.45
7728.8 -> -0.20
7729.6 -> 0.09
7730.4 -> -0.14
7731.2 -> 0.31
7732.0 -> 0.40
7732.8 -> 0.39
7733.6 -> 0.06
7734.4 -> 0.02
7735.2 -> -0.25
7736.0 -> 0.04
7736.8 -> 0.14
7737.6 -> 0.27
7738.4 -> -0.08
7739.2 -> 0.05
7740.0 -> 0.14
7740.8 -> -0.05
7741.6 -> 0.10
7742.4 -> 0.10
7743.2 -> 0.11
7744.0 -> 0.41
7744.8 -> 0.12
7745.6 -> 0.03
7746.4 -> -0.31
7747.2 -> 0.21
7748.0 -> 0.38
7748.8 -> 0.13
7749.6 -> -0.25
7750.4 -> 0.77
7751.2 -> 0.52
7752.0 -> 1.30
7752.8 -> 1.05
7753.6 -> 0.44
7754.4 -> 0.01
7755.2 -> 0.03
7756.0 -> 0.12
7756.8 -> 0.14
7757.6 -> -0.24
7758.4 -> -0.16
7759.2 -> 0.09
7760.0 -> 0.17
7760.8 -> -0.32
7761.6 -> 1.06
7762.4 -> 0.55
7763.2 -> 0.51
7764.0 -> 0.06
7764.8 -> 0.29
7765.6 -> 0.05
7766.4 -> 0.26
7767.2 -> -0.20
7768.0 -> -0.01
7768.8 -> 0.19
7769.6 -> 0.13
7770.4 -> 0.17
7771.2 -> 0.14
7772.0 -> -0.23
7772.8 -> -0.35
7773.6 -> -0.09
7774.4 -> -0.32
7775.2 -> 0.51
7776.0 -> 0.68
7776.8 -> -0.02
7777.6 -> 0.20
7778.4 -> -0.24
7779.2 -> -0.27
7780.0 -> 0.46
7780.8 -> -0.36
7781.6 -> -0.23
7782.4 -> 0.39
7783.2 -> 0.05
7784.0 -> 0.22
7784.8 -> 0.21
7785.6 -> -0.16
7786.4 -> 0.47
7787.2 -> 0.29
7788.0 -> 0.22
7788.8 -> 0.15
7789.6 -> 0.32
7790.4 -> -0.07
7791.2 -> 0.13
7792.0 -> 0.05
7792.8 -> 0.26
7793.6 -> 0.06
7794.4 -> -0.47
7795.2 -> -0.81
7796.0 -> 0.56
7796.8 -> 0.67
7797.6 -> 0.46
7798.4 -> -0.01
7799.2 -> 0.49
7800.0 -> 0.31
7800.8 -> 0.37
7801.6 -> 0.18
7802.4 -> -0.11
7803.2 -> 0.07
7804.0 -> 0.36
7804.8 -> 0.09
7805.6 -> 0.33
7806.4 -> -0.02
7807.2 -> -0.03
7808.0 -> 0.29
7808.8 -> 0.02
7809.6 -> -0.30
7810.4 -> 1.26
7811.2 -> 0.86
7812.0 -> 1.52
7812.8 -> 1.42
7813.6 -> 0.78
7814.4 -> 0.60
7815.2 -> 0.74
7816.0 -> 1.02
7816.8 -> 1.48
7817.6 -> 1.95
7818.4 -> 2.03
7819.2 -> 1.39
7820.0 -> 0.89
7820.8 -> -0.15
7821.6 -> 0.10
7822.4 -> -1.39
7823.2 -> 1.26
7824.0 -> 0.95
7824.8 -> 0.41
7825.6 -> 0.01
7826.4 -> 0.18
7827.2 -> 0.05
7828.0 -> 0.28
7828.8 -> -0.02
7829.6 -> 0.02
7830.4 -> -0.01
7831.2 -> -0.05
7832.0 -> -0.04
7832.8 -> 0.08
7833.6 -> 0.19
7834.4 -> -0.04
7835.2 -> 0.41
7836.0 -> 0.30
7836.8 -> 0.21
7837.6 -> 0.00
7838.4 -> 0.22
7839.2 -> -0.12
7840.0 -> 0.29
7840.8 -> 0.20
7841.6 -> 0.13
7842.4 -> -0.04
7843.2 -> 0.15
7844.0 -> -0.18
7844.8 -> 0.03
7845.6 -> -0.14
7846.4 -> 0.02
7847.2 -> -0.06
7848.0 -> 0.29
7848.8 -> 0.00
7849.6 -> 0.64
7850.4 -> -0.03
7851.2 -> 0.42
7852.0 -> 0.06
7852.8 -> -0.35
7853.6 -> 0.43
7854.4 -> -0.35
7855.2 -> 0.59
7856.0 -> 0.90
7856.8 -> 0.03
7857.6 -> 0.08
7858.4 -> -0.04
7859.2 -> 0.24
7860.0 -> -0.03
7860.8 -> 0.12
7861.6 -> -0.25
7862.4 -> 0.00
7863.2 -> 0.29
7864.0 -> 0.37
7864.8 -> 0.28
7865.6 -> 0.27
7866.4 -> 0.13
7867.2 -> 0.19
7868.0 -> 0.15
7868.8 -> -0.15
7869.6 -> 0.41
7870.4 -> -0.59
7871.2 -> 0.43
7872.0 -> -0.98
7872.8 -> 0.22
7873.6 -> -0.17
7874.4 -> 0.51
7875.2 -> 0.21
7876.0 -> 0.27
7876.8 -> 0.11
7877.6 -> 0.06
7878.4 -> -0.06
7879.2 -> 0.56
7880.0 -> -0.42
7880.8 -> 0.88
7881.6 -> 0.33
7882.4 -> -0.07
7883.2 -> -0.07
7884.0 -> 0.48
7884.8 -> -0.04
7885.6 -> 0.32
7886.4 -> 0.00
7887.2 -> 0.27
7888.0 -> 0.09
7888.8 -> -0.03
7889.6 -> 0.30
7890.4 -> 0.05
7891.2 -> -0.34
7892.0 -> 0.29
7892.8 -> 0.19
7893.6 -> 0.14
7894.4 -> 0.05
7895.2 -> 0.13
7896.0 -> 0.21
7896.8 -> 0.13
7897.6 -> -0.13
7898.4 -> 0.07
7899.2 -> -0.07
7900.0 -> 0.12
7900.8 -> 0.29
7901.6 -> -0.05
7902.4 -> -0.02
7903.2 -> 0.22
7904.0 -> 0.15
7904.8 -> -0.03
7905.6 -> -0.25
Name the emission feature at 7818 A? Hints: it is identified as [O II] 3727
